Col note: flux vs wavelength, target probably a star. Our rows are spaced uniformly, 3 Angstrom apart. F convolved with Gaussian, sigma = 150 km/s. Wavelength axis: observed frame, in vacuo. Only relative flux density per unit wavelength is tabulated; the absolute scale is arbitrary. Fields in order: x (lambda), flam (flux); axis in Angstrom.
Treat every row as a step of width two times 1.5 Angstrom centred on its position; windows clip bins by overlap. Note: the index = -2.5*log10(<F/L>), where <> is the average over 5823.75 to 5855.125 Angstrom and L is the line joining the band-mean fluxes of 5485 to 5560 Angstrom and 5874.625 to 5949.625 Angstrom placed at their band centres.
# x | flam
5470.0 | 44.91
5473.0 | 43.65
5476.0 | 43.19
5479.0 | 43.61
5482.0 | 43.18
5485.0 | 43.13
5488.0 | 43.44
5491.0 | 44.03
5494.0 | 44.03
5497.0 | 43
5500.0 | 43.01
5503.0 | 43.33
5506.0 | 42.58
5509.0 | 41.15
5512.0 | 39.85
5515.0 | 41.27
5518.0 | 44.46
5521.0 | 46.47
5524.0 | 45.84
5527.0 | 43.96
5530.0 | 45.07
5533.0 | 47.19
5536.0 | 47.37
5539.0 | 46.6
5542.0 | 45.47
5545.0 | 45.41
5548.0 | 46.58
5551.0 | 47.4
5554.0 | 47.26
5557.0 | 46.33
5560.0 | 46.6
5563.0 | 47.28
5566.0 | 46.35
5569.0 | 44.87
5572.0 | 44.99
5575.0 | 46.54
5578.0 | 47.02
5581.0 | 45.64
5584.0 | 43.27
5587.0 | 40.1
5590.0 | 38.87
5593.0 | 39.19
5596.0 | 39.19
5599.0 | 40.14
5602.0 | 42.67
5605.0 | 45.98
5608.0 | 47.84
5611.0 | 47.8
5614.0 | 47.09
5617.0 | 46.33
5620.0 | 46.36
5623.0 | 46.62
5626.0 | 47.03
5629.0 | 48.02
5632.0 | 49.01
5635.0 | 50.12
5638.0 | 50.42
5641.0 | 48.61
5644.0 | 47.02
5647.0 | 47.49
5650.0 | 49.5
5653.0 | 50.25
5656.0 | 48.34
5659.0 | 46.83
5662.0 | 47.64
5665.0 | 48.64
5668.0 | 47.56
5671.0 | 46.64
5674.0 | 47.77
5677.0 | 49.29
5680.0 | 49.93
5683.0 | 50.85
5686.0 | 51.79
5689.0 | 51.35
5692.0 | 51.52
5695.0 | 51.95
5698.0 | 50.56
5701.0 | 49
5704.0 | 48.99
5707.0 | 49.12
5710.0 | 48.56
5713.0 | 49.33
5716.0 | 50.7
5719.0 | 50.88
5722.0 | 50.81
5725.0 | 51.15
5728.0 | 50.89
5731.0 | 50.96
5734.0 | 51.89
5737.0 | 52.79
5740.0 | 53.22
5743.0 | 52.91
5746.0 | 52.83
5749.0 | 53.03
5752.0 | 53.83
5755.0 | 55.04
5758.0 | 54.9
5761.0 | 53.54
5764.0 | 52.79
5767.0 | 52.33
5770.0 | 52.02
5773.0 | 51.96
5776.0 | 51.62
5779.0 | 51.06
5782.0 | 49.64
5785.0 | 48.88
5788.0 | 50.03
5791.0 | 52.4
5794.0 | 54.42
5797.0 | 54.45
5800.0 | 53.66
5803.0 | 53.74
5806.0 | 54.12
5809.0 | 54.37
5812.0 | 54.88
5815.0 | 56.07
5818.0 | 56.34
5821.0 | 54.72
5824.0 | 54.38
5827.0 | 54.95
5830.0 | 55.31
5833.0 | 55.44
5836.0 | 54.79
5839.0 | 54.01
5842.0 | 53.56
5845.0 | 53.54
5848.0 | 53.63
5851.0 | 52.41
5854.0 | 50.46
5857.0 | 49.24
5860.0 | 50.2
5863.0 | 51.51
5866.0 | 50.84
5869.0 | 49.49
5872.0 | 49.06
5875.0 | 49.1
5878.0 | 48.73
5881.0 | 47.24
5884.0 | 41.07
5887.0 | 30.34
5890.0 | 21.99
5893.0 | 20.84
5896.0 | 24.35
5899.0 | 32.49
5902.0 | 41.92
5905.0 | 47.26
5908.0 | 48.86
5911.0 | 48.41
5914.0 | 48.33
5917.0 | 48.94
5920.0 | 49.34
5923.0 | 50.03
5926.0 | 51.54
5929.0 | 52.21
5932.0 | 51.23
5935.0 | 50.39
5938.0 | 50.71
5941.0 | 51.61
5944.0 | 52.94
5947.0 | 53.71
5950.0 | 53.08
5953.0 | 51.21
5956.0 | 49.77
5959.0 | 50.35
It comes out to -0.21 mag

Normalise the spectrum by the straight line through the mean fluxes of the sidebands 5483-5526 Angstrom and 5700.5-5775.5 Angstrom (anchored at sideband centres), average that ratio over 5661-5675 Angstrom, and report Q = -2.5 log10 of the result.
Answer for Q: 0.04 mag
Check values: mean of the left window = 43.3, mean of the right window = 51.8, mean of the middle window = 47.6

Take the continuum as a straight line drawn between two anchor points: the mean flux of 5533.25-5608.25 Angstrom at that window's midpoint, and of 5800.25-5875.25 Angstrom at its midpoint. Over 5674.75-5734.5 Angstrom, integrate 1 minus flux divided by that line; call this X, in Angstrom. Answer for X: -1.80 Angstrom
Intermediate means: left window 44.7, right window 53.1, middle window 50.4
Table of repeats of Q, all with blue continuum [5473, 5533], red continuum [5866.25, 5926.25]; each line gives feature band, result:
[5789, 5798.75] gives -0.25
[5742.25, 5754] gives -0.24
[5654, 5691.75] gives -0.14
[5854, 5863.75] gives -0.18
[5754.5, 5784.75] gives -0.22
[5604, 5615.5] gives -0.10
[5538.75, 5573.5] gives -0.07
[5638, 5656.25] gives -0.13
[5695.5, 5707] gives -0.16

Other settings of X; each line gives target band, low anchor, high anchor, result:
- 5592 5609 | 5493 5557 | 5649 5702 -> 1.67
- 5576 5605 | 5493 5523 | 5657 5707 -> 2.46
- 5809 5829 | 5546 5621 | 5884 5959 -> -4.51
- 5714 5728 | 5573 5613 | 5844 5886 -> -1.37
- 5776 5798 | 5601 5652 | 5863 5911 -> -4.08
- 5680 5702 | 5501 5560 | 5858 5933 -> -3.13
